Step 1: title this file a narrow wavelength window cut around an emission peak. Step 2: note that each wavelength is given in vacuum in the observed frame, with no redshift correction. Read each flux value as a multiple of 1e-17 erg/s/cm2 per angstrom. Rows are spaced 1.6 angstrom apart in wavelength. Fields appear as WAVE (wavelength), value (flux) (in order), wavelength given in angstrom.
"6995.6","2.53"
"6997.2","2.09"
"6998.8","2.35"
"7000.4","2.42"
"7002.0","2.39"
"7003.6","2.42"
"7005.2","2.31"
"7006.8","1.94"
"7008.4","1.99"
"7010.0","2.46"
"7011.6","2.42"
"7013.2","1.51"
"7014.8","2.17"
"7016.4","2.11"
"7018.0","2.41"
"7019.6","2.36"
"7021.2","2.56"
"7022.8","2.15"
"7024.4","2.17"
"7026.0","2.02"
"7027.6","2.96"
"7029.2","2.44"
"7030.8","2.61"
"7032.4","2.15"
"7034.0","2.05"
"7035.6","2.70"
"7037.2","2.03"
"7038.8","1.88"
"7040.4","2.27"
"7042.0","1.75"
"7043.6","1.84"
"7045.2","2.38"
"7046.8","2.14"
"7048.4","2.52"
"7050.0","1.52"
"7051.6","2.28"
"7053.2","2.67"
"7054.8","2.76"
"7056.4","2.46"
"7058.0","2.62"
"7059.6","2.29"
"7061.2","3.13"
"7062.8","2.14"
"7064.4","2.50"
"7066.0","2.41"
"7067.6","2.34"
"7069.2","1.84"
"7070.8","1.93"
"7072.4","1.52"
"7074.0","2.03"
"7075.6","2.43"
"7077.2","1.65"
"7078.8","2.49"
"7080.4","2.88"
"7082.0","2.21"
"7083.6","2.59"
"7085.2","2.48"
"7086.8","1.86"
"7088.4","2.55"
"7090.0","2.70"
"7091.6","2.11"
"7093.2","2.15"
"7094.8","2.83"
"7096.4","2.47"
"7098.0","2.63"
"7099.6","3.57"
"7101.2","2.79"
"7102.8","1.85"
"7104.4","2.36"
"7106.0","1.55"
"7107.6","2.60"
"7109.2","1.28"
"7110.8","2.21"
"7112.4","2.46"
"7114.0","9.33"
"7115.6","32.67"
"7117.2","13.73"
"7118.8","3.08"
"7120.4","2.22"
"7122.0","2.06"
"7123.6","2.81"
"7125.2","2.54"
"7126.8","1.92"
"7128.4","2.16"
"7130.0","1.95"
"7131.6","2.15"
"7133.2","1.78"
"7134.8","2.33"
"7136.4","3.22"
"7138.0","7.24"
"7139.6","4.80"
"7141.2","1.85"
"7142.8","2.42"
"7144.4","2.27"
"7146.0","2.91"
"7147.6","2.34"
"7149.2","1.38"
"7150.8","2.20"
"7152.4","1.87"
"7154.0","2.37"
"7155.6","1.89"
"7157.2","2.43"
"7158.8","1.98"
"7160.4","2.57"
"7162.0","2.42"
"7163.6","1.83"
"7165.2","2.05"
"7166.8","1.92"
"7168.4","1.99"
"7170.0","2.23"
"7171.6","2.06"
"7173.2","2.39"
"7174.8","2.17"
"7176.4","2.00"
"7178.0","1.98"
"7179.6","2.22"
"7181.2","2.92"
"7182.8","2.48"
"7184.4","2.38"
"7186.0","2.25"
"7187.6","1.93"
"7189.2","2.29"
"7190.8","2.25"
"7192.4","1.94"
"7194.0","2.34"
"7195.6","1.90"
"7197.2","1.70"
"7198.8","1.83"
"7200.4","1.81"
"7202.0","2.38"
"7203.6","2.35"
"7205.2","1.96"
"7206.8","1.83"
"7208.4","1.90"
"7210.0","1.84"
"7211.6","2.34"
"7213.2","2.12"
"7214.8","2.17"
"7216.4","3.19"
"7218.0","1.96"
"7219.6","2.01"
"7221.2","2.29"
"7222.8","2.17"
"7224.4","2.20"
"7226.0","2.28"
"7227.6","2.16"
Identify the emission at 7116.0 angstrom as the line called H-alpha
